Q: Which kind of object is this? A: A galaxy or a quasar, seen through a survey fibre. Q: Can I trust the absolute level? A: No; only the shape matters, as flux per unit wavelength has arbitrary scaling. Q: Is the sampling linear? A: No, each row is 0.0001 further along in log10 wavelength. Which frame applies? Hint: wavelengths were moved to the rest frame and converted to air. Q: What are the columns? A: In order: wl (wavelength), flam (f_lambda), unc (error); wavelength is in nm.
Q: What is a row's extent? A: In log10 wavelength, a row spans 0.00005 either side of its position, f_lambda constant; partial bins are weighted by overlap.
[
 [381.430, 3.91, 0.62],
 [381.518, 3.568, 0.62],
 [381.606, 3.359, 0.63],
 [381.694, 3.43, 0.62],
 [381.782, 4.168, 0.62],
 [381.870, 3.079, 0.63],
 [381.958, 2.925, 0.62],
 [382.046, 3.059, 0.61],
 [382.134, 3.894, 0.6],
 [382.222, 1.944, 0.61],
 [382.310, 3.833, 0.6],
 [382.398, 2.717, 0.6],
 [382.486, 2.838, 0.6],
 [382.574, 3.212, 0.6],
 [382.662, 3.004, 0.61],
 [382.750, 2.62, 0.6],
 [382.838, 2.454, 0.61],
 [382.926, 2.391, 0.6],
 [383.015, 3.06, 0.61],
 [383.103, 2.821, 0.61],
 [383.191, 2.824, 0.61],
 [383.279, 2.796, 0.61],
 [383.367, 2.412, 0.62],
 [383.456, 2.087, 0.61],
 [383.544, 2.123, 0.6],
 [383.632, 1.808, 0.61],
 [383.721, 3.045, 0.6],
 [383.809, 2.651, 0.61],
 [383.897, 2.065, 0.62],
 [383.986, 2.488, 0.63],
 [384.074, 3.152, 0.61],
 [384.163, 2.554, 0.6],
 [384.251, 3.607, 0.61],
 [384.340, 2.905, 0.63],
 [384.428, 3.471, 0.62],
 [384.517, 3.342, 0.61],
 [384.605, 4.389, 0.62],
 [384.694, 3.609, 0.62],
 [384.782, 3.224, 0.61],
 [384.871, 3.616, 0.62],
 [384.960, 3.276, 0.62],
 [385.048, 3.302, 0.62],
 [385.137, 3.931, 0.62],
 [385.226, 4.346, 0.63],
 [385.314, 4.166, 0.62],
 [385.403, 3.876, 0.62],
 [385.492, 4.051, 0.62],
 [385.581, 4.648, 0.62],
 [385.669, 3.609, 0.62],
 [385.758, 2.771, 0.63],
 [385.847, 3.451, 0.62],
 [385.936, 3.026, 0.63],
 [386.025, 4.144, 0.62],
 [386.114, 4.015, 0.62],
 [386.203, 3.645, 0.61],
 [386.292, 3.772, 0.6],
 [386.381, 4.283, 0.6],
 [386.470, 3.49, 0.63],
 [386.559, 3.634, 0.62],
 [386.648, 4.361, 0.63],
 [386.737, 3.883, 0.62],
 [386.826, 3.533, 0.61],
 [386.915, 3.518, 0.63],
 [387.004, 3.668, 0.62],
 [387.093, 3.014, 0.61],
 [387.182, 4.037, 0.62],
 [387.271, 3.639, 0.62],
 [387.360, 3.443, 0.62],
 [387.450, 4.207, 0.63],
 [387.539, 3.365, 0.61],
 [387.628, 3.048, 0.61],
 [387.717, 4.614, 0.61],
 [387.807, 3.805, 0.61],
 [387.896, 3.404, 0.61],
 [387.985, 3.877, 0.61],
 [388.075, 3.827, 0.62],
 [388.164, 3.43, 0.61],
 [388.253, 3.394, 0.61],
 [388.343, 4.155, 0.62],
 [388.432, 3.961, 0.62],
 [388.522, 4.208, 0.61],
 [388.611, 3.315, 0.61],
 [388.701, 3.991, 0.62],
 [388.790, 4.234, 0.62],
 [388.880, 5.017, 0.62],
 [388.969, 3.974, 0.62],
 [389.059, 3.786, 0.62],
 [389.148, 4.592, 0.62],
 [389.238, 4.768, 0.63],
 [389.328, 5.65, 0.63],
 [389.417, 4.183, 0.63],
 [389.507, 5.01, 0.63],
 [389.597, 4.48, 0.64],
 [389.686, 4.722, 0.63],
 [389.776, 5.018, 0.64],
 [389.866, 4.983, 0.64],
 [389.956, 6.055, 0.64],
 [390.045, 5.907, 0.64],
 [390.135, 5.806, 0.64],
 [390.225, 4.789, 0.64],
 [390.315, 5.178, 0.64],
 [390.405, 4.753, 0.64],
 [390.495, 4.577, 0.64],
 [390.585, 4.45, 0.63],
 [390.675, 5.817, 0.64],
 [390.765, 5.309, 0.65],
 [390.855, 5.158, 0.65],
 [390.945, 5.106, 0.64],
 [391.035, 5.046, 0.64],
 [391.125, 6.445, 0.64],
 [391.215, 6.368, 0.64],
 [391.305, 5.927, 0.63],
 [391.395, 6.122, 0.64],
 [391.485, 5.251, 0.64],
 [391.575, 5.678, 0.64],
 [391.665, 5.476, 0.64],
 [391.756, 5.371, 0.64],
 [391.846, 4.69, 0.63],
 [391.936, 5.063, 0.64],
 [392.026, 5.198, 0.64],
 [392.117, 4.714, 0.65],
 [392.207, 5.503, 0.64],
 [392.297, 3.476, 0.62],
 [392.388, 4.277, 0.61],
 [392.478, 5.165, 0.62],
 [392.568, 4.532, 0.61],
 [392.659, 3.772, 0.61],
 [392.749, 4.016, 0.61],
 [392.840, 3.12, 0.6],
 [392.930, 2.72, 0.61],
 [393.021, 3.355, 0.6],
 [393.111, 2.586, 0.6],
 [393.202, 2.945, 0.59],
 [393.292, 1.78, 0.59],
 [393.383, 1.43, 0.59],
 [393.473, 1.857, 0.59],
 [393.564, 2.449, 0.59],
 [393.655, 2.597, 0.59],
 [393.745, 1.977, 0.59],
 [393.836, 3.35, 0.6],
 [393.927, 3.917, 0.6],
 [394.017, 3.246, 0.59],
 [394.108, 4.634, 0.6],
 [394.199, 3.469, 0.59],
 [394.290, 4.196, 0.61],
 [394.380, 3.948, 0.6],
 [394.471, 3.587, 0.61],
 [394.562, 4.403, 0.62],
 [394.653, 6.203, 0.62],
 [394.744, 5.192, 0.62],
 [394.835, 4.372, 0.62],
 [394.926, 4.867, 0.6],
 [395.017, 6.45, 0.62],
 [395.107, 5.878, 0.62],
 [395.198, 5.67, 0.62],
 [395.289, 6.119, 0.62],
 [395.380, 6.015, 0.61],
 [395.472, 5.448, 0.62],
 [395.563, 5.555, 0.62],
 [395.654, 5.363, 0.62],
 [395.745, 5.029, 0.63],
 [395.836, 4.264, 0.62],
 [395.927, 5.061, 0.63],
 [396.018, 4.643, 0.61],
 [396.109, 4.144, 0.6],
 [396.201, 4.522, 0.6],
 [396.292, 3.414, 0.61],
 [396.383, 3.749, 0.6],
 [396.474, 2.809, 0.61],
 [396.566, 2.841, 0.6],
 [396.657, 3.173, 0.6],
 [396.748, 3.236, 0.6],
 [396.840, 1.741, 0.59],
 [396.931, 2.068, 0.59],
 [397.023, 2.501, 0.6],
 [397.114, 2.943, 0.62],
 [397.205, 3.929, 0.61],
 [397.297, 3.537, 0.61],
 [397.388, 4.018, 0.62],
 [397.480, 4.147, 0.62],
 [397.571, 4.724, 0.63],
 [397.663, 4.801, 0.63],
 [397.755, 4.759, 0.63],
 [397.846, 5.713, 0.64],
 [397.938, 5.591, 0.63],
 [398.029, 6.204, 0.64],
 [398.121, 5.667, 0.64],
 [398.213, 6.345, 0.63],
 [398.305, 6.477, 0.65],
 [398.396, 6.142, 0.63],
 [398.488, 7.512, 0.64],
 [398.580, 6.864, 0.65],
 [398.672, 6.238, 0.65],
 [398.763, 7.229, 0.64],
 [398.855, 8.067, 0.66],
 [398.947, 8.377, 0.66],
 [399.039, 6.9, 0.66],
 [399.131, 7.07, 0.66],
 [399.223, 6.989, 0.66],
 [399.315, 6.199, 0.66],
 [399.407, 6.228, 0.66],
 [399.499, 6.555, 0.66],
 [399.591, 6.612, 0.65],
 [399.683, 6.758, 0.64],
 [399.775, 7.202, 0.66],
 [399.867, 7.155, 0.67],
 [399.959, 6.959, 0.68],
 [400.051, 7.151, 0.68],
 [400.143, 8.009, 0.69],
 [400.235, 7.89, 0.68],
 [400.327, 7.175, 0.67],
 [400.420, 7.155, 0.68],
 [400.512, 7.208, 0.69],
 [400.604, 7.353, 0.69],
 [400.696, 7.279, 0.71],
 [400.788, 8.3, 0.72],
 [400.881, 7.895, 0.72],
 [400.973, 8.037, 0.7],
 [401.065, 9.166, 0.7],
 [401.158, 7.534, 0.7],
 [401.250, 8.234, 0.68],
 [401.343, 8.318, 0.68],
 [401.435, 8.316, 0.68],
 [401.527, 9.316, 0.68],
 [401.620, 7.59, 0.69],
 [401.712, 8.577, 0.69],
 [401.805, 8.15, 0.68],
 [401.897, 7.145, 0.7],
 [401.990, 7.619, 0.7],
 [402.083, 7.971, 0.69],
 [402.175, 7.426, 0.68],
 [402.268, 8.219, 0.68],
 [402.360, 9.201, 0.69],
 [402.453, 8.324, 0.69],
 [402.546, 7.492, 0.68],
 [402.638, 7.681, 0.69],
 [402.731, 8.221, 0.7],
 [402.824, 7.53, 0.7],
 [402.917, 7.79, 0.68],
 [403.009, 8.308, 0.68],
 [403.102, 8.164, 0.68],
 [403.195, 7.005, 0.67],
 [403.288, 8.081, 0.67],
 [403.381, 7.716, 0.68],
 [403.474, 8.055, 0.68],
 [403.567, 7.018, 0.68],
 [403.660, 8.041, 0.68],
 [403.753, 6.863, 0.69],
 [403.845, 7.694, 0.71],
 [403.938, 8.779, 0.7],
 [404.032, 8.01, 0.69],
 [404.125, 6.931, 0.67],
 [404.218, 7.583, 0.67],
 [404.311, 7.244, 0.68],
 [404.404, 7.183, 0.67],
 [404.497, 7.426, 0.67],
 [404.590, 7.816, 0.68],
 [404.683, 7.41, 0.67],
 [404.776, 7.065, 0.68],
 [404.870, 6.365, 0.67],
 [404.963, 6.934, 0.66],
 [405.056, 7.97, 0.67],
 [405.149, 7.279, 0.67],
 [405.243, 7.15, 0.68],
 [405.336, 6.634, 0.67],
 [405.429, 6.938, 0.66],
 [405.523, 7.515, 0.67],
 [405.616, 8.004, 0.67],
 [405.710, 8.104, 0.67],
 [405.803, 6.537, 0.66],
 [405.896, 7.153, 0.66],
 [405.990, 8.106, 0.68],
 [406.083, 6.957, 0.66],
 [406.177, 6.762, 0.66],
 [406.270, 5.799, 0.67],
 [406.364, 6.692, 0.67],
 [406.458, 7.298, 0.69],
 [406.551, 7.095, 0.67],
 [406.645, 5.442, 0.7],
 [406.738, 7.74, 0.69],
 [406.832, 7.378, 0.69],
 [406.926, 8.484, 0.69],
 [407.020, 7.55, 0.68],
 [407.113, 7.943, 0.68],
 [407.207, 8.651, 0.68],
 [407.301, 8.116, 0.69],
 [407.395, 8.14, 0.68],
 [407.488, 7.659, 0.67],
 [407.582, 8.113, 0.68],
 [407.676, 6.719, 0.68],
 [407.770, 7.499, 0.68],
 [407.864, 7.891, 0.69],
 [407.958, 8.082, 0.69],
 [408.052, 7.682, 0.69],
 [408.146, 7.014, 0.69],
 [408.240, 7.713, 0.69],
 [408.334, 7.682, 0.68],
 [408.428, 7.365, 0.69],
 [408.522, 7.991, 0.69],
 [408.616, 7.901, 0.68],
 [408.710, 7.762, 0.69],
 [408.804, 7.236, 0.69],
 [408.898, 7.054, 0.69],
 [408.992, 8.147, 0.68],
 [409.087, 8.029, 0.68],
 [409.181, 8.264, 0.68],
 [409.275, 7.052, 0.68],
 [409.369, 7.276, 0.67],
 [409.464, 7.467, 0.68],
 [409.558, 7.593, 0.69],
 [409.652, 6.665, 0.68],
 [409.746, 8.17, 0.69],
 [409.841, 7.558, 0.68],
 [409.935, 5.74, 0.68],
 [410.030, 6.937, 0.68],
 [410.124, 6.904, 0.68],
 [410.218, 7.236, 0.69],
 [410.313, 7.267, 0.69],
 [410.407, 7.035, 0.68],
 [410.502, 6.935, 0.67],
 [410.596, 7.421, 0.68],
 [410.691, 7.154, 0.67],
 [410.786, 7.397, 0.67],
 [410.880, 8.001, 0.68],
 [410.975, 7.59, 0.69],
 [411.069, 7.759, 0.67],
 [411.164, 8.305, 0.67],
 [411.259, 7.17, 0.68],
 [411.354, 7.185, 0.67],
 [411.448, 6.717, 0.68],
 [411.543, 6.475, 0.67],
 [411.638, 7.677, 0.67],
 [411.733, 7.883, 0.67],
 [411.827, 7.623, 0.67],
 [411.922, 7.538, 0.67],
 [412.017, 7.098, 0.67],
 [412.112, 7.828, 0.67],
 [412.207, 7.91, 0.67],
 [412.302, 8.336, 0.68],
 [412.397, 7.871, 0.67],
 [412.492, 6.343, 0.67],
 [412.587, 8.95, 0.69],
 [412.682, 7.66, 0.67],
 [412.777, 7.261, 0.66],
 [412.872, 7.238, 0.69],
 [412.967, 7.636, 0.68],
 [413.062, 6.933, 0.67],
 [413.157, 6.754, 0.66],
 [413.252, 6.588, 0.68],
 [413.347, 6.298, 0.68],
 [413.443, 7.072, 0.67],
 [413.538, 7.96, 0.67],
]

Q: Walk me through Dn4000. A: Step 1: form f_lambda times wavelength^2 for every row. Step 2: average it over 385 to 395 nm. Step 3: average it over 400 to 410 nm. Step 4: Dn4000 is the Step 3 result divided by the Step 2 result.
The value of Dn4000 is 2.0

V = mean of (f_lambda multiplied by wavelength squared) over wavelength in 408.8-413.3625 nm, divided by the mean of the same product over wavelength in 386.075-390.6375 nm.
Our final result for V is 1.96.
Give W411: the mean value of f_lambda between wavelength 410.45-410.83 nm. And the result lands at 7.21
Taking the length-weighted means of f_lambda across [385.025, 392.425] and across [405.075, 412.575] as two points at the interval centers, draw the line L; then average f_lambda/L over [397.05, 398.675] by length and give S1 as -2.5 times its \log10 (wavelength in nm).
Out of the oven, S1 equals 0.11 mag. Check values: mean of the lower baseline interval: 4.41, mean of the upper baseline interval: 7.43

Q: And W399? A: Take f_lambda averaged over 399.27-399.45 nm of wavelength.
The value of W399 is 6.21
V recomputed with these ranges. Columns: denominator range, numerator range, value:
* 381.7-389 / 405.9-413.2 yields 2.45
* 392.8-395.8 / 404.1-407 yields 1.87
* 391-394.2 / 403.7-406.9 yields 1.88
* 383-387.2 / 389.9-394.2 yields 1.35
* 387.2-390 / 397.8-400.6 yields 1.73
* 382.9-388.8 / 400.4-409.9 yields 2.43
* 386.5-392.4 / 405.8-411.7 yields 1.79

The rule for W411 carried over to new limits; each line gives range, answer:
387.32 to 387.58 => 3.67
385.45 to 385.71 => 4.12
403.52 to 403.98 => 7.68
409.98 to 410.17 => 6.9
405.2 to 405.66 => 7.25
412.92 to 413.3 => 6.99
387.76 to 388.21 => 3.67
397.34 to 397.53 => 4.1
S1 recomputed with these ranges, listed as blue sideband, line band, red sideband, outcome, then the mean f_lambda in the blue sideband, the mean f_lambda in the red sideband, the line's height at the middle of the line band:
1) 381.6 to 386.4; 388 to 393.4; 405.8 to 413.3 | -0.07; 3.22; 7.43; 4.32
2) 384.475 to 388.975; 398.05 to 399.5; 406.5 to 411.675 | -0.18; 3.77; 7.47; 5.77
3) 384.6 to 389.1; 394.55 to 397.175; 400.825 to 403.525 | 0.38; 3.78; 8.03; 6.28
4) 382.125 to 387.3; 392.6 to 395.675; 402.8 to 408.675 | 0.29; 3.29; 7.49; 5.17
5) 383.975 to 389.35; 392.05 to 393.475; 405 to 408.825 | 0.35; 3.76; 7.46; 4.88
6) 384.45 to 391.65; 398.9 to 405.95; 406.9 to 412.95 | -0.18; 4.3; 7.54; 6.43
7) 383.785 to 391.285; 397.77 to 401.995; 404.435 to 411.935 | -0.19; 4.1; 7.4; 6.07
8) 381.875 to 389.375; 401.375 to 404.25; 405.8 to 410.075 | -0.21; 3.48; 7.45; 6.53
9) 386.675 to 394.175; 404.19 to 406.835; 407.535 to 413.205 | -0.08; 4.25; 7.46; 6.68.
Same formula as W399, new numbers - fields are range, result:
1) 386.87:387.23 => 3.57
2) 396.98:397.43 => 3.39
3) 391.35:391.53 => 5.69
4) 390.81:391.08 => 5.1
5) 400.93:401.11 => 8.62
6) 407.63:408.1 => 7.57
